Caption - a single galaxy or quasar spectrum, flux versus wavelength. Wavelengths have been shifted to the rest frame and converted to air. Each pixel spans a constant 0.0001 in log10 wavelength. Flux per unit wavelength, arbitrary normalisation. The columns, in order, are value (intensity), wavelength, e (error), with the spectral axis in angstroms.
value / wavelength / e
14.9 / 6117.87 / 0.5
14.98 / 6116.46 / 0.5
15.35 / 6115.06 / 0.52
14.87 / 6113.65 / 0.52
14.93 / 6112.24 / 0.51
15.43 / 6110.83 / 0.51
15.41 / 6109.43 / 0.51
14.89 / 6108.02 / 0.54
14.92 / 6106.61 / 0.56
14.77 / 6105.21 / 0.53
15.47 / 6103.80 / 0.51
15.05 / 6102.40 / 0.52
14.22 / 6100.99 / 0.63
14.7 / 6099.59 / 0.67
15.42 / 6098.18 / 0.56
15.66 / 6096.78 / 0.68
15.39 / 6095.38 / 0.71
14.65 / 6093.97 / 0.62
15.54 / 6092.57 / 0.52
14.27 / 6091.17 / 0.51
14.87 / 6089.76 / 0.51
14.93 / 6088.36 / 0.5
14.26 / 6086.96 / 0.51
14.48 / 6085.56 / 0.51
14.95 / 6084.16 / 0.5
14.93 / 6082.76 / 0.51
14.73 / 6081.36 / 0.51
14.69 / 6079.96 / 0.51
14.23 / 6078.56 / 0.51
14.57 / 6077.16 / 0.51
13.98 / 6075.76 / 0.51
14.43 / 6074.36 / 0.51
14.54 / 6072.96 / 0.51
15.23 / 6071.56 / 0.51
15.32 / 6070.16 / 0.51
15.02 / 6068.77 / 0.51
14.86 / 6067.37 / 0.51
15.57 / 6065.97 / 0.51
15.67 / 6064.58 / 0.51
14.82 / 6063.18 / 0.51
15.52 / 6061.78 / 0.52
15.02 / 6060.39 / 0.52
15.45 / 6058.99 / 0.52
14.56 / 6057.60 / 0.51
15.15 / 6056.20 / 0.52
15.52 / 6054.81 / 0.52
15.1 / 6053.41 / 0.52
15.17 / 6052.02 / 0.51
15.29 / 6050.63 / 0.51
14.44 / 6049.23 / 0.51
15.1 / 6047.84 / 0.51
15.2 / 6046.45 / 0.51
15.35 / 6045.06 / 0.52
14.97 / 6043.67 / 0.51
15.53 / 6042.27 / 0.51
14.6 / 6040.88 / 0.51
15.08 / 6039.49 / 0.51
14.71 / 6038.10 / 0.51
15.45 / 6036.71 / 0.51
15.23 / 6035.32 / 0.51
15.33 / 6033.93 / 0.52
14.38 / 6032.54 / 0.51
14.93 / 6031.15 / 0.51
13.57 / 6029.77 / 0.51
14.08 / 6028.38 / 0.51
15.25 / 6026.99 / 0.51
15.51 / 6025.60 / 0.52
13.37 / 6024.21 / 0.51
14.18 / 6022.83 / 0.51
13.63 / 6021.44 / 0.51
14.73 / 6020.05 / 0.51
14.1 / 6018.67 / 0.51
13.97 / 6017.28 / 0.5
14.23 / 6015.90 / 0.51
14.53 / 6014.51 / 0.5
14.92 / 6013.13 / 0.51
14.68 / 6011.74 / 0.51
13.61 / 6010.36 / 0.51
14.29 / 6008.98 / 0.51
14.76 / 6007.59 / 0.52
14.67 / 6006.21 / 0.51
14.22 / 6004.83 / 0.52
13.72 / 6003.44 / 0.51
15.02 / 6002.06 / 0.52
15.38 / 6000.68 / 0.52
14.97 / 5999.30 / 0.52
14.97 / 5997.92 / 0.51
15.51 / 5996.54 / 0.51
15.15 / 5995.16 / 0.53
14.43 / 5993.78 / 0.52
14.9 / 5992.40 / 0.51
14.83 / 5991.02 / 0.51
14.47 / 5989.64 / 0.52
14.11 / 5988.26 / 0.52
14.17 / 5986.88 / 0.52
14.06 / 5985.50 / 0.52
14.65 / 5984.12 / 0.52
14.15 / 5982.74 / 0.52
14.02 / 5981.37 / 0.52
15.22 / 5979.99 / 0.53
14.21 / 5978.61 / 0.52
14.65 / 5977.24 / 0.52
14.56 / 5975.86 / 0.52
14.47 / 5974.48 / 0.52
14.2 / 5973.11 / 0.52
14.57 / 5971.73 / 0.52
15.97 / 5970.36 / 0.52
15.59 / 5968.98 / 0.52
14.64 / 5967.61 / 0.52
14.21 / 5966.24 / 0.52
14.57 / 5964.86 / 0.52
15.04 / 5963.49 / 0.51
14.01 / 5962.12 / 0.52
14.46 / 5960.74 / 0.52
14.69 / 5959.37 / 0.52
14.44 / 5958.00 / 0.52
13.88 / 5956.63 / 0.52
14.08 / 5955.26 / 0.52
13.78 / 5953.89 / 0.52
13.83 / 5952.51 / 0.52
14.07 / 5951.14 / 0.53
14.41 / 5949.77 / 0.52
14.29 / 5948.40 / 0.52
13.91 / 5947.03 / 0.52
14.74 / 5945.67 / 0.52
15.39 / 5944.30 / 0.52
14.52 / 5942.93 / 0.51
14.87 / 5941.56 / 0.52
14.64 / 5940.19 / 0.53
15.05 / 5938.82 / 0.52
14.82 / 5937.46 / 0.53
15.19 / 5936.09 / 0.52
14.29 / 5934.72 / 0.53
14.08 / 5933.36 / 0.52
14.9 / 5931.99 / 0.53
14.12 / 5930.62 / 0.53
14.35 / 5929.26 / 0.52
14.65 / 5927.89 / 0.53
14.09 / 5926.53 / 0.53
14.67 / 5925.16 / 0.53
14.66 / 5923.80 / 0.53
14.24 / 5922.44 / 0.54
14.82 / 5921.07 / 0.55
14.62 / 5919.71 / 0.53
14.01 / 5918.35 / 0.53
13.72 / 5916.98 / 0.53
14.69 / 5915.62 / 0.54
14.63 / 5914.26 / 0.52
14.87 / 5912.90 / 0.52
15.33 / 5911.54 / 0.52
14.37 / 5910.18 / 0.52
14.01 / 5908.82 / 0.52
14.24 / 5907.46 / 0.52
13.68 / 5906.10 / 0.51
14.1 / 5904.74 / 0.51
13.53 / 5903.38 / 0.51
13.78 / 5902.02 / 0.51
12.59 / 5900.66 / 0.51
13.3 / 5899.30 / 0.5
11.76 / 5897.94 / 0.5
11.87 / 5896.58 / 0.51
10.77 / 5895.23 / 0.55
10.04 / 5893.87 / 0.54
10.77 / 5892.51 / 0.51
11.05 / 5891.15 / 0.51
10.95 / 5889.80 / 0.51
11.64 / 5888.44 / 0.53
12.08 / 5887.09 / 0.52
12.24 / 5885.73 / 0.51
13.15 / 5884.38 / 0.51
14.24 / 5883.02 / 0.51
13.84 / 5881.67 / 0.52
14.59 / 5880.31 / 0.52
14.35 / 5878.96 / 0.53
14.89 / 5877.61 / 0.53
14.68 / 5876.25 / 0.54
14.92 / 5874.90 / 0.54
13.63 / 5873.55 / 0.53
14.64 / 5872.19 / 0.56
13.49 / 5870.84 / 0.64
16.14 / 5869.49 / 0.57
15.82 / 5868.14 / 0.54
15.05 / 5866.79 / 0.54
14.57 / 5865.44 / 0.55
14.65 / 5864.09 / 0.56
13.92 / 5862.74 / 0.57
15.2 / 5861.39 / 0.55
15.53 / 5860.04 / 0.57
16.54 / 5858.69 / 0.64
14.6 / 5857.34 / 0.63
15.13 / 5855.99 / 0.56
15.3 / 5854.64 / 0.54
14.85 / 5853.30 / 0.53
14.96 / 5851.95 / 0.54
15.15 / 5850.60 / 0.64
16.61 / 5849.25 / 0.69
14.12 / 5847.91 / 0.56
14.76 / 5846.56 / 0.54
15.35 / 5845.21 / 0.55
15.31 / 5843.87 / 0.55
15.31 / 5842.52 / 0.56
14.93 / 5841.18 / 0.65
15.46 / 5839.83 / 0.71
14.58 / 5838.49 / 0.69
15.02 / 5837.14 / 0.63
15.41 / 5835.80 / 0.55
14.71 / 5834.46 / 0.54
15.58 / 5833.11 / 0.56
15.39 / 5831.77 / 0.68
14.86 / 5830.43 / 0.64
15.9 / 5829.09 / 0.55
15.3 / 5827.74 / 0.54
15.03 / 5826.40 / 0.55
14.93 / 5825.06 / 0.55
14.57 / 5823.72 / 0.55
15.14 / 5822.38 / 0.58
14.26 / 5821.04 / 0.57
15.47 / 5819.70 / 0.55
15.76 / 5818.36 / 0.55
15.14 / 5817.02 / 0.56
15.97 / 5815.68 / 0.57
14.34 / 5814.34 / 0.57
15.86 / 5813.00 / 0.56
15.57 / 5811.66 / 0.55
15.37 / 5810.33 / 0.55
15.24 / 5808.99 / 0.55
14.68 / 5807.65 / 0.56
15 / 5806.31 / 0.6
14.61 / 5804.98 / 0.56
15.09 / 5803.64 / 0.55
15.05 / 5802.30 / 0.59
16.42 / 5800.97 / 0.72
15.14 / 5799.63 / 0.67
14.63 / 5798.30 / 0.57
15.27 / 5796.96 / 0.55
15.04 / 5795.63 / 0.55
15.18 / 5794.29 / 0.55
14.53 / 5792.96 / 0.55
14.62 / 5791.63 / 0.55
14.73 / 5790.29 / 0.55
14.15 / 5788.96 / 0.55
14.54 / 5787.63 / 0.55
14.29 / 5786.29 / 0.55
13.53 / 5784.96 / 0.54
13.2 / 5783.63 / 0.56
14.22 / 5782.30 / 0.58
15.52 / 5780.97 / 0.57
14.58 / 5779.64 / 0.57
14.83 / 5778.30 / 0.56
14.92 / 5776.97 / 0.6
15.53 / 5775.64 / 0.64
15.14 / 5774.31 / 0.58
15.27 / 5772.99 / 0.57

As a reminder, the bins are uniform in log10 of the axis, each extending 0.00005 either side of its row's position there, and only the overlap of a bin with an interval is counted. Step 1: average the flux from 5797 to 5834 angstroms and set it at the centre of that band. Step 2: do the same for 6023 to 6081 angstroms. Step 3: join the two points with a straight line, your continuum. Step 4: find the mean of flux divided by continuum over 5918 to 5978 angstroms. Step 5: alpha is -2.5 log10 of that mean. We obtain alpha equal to 0.04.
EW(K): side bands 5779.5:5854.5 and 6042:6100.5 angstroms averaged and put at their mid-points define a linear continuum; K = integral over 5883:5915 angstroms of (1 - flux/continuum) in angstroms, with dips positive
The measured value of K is 4.6 angstroms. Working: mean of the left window 15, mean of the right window 15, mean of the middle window 12.9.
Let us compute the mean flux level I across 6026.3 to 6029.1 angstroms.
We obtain 14.6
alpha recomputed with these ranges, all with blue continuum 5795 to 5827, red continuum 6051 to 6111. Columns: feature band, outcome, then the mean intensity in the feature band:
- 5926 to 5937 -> 0.044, 14.5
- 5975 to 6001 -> 0.028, 14.6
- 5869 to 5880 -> 0.039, 14.6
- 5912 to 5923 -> 0.045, 14.5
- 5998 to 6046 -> 0.028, 14.6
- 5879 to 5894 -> 0.213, 12.4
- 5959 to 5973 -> 0.021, 14.8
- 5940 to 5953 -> 0.043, 14.5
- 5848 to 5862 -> -0.015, 15.3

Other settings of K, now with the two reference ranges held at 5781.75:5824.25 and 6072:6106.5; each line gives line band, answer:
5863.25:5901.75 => 4.11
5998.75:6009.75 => 0.15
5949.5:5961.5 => 0.54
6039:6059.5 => -0.41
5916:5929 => 0.40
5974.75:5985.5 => 0.26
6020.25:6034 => 0.39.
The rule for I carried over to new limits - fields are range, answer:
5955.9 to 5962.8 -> 14.3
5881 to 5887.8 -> 13.1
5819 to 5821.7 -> 14.9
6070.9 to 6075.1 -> 14.7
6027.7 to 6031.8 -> 14.2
